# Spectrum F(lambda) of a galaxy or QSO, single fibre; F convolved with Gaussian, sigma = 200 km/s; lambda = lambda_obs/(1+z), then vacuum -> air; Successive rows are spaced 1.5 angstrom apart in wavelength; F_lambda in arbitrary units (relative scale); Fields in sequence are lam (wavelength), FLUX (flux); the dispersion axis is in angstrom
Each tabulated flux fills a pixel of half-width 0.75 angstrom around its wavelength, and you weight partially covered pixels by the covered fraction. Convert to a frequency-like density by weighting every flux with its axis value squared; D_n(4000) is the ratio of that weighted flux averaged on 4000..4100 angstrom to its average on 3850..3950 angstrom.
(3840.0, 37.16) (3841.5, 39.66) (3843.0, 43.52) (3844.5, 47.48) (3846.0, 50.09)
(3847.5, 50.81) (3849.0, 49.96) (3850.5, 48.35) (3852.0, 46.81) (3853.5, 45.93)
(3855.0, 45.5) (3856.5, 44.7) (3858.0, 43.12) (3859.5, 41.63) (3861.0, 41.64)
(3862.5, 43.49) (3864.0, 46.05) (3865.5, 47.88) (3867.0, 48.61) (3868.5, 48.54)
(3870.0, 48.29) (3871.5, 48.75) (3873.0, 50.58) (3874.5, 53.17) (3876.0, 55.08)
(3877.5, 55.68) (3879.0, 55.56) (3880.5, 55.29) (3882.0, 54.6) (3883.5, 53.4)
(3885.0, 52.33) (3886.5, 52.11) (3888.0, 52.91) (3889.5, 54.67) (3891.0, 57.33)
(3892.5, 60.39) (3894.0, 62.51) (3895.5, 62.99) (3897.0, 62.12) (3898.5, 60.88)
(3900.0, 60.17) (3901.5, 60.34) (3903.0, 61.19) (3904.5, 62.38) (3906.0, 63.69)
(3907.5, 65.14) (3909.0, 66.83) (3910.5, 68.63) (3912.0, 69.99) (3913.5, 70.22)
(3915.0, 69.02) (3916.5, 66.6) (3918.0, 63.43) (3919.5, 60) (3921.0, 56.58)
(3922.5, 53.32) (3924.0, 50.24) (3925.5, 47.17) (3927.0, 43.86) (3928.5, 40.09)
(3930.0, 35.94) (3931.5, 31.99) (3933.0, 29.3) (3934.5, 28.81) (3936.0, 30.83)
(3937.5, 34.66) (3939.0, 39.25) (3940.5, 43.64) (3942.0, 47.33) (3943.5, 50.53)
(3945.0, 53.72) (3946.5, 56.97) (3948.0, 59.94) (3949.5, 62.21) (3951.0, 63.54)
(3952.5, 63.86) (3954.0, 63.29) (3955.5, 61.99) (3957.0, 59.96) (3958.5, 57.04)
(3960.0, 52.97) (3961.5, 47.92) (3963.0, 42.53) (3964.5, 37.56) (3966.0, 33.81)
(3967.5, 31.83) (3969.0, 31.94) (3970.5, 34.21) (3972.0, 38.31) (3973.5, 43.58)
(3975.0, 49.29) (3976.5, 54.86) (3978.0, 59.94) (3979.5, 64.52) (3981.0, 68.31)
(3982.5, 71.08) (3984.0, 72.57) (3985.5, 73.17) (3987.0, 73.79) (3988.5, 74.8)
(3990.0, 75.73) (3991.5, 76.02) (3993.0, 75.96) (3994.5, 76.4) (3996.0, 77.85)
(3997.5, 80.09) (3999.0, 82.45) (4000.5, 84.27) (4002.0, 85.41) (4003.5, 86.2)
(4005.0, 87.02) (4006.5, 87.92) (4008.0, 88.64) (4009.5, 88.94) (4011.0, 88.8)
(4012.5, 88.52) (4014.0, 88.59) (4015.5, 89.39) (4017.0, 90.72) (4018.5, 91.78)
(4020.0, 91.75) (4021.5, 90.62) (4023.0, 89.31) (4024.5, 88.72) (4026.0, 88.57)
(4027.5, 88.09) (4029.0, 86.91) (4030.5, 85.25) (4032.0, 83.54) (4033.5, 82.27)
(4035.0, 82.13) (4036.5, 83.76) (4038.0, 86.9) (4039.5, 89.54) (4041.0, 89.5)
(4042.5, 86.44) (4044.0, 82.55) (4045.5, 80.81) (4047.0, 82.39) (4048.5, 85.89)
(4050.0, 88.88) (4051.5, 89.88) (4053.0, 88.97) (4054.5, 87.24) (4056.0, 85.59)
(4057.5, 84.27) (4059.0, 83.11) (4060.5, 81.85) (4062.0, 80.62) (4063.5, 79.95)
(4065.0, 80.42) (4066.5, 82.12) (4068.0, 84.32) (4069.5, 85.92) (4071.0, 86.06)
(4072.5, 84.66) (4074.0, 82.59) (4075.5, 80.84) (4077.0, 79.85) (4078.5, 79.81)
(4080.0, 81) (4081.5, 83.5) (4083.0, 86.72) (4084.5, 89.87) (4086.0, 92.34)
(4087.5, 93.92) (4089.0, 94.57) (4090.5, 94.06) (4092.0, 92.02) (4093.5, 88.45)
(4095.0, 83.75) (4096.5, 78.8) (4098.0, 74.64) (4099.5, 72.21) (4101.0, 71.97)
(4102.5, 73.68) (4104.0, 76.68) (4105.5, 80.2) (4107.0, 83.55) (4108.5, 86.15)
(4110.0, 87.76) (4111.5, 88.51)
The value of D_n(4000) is 1.77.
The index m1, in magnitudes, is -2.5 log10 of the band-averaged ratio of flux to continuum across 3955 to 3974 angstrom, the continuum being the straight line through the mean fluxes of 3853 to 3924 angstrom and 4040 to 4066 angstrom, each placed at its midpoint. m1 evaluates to 0.49 mag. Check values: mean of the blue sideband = 55.8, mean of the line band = 43.9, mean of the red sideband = 84.6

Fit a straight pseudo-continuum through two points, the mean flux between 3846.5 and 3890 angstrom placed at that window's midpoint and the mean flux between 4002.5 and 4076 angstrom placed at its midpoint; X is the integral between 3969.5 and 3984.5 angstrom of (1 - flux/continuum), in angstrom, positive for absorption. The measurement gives 3.7 angstrom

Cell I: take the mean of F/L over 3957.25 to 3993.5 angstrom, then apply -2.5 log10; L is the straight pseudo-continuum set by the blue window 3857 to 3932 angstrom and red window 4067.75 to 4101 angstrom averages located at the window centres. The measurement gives 0.21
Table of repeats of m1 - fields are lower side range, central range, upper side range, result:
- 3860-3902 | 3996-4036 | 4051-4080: -0.15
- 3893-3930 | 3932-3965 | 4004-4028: 0.39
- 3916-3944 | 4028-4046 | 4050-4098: -0.14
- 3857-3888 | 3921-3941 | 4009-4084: 0.48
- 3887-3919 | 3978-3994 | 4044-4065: 0.04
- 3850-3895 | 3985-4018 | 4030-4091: -0.12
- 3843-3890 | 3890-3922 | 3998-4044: -0.07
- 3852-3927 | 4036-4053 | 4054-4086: -0.09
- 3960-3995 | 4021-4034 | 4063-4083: -0.23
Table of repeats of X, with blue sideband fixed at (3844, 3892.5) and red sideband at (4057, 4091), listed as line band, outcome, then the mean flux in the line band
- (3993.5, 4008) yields -2.17 angstrom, 83.2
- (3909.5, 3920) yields -1.68 angstrom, 67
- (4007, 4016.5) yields -1.87 angstrom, 88.8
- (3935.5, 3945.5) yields 3.11 angstrom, 42.9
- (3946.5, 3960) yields 0.74 angstrom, 60.8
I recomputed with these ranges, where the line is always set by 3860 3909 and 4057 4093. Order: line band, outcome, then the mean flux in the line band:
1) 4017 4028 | -0.170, 89.9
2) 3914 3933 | 0.197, 50.9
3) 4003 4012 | -0.180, 88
